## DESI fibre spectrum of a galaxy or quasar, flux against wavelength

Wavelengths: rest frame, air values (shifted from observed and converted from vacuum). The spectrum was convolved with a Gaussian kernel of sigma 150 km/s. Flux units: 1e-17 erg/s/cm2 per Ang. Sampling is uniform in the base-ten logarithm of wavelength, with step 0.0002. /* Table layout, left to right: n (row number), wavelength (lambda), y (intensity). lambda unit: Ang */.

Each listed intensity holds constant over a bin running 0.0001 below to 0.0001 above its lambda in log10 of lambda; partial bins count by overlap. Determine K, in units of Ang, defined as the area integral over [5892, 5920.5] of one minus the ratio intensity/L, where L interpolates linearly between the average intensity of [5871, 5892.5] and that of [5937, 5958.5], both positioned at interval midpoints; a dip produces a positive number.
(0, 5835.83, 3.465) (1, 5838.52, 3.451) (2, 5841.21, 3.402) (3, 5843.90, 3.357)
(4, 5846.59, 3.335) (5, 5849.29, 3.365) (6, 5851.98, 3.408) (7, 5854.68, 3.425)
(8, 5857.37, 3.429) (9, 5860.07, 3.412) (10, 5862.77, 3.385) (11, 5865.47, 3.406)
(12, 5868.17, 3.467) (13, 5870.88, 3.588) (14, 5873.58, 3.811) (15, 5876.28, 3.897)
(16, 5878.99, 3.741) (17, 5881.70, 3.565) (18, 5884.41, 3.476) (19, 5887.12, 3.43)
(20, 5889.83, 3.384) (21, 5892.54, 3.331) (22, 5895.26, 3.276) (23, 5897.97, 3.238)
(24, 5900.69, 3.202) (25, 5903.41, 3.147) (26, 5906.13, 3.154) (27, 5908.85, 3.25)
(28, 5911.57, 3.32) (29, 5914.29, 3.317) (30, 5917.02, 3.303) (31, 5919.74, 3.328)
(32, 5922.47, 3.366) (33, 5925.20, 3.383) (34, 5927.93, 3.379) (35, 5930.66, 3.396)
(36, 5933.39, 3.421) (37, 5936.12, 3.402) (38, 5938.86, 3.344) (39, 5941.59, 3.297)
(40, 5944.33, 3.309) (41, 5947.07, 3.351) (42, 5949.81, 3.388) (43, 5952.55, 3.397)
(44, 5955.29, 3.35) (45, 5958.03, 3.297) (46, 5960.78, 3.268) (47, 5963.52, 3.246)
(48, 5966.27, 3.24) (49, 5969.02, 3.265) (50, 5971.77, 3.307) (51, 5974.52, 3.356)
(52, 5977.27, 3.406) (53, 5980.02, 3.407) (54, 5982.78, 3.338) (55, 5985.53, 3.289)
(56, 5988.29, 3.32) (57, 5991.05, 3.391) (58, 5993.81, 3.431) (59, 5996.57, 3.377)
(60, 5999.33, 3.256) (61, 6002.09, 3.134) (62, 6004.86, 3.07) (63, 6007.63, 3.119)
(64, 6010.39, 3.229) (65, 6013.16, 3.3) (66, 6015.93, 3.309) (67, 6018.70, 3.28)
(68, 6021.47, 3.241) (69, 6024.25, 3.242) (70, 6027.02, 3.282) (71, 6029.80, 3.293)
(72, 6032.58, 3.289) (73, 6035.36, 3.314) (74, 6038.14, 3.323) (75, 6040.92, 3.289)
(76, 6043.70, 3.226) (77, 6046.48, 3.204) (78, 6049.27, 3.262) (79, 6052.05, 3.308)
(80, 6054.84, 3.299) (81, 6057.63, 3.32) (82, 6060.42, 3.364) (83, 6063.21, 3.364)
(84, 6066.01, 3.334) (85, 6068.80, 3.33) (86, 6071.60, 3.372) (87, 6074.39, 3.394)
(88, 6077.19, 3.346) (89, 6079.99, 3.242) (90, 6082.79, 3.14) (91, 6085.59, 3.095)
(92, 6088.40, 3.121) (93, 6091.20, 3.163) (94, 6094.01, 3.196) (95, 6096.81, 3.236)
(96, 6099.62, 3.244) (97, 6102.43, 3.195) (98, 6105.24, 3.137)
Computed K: 2.0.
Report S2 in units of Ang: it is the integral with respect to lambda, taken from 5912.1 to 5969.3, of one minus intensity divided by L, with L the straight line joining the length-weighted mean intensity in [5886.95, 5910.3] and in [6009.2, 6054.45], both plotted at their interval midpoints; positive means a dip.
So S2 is -1.3 Ang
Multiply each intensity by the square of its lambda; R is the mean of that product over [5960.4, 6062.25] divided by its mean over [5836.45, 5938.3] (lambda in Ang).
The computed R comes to 1.01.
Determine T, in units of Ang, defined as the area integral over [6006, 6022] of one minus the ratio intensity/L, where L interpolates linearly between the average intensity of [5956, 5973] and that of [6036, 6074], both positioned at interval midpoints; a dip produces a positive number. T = 0.24 Ang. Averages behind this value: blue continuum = 3.27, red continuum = 3.31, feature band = 3.24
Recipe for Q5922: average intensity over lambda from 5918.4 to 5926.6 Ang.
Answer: 3.36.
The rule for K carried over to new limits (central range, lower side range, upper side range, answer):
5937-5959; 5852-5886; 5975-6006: 0.33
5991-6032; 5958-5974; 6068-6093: 0.00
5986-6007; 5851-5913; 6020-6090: 0.32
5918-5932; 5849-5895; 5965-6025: 0.16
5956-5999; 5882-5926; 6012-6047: -0.47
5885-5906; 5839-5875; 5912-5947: 0.69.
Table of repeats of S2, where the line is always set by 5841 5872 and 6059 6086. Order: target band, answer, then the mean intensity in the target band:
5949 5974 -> 0.41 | 3.31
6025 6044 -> 0.20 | 3.29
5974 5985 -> -0.06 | 3.37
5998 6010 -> 0.68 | 3.15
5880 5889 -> -0.25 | 3.49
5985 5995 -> -0.05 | 3.36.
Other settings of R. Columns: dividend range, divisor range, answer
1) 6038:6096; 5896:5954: 1.03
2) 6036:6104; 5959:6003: 1.01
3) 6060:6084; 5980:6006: 1.03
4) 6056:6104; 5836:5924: 1.02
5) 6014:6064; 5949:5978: 1.02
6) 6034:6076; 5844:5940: 1.03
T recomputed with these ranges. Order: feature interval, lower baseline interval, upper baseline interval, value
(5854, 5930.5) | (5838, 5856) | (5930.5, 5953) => -0.7 Ang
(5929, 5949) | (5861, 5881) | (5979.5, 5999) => 0.6 Ang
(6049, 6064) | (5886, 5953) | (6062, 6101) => -0.3 Ang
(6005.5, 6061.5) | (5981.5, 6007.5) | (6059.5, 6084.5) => 0.5 Ang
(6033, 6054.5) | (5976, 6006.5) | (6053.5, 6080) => 0.4 Ang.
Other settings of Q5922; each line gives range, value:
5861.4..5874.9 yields 3.53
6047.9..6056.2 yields 3.29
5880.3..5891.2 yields 3.47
